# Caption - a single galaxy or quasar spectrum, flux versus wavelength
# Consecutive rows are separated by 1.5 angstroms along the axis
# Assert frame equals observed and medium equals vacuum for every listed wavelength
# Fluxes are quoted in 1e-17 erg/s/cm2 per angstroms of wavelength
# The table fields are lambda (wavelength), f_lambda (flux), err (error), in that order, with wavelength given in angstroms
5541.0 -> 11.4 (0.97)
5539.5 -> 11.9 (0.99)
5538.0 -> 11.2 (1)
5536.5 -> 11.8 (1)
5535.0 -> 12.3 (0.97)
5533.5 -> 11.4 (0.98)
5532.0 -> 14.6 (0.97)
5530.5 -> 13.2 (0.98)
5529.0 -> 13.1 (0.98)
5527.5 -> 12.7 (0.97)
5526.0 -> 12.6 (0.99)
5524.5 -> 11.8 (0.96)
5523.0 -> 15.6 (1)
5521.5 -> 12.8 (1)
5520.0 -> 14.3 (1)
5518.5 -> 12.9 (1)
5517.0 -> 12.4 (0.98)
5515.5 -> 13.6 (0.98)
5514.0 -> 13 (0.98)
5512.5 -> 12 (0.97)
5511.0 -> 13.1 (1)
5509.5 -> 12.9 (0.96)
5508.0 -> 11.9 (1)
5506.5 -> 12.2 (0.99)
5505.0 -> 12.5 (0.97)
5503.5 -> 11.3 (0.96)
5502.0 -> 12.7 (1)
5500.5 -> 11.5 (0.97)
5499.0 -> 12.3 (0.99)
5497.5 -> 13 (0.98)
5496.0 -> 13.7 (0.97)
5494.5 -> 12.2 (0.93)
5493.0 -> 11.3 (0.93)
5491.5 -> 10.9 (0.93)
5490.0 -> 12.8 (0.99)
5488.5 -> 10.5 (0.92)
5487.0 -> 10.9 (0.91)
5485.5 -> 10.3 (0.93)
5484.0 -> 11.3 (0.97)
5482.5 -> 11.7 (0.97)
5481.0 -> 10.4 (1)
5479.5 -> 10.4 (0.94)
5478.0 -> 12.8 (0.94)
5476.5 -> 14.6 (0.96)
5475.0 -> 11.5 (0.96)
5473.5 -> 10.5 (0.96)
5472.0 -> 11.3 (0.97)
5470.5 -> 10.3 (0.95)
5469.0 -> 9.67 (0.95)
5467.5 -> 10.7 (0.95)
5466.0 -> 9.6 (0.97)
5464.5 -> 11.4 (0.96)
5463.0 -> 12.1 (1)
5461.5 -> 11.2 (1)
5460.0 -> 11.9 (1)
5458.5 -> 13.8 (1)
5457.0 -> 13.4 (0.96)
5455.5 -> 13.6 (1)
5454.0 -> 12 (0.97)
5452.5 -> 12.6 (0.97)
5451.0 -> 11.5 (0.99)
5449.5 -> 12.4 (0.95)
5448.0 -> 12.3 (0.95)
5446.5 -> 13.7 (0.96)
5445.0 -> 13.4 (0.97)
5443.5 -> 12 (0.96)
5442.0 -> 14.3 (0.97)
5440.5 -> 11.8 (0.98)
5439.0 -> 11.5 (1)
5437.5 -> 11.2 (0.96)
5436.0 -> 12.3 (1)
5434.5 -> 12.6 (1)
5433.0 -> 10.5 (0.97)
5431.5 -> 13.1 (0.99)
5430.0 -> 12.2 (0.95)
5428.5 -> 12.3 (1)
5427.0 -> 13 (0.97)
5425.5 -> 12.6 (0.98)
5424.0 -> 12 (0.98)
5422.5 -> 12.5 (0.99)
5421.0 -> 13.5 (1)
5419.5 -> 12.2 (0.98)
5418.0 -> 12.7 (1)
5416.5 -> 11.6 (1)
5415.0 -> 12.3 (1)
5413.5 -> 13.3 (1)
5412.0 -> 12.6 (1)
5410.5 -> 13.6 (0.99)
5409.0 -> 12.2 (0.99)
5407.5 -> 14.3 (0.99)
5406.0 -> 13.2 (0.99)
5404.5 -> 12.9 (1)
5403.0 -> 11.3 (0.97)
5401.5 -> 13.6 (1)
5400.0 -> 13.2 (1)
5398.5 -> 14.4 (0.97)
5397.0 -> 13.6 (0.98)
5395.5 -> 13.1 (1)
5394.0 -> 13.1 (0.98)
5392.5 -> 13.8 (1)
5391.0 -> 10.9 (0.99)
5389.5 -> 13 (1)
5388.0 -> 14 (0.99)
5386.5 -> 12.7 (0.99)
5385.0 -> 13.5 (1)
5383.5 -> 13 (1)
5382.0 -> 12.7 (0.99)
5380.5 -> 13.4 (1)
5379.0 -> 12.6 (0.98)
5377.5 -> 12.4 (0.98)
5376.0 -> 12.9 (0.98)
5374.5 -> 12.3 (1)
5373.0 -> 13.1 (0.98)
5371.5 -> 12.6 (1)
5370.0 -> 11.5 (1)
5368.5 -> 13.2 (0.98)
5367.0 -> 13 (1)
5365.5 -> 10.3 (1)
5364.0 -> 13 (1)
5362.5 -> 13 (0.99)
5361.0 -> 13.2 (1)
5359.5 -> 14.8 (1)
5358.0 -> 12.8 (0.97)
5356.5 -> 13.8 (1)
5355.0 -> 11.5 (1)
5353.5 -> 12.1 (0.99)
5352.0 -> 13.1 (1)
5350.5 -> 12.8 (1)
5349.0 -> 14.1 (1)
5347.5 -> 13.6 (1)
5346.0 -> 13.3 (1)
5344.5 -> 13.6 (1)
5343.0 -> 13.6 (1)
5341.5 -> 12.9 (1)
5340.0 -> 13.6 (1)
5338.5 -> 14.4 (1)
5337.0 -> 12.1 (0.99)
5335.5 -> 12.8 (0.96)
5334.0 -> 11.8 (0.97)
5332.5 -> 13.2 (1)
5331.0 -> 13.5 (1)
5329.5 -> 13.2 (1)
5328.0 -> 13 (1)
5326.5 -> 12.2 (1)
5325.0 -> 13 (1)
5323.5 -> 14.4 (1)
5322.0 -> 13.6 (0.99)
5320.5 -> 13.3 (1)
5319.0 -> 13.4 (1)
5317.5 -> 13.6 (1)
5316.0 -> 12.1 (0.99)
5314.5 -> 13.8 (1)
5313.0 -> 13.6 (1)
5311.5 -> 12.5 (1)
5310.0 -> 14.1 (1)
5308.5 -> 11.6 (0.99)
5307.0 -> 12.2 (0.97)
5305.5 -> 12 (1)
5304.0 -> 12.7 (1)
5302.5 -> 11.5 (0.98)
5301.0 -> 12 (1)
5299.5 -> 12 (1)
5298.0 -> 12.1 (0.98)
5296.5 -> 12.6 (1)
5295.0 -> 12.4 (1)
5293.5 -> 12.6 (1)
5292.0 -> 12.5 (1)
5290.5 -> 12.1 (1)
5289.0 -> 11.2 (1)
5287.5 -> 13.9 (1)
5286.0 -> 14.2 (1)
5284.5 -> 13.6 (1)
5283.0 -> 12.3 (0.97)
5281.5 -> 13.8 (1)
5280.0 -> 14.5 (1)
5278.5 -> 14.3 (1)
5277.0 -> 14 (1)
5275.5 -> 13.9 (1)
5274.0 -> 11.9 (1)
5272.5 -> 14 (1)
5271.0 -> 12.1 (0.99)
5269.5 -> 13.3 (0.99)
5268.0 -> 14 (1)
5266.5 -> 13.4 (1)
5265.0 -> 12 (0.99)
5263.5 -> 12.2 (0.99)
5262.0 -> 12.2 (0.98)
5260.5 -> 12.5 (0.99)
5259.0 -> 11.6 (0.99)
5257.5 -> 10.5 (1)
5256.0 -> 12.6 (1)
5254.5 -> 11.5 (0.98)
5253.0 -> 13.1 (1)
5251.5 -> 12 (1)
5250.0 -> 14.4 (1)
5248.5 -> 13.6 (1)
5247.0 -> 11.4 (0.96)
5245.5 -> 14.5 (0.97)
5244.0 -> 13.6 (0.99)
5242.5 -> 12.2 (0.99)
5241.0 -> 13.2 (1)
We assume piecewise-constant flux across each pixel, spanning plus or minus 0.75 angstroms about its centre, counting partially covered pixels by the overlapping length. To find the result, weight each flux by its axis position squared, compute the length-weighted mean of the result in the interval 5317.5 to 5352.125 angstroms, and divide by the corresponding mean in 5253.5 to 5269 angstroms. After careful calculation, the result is 1.11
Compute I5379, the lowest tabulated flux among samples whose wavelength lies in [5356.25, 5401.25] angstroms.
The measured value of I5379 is 10.3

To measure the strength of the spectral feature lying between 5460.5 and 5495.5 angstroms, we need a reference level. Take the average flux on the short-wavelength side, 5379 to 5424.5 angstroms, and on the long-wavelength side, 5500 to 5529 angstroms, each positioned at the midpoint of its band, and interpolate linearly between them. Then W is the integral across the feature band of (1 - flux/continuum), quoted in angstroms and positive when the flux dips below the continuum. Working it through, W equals 4.2 angstroms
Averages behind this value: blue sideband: 12.9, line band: 11.3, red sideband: 12.7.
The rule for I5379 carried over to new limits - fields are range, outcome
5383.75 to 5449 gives 10.5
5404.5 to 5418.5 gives 11.6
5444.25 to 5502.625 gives 9.6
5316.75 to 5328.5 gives 12.2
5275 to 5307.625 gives 11.2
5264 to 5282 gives 11.9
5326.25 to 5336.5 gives 11.8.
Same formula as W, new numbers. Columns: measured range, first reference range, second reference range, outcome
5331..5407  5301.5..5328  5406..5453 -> -1.47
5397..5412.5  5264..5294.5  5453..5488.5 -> -1.37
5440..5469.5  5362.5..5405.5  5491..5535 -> 1.28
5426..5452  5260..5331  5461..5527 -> -0.27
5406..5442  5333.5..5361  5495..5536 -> 1.40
